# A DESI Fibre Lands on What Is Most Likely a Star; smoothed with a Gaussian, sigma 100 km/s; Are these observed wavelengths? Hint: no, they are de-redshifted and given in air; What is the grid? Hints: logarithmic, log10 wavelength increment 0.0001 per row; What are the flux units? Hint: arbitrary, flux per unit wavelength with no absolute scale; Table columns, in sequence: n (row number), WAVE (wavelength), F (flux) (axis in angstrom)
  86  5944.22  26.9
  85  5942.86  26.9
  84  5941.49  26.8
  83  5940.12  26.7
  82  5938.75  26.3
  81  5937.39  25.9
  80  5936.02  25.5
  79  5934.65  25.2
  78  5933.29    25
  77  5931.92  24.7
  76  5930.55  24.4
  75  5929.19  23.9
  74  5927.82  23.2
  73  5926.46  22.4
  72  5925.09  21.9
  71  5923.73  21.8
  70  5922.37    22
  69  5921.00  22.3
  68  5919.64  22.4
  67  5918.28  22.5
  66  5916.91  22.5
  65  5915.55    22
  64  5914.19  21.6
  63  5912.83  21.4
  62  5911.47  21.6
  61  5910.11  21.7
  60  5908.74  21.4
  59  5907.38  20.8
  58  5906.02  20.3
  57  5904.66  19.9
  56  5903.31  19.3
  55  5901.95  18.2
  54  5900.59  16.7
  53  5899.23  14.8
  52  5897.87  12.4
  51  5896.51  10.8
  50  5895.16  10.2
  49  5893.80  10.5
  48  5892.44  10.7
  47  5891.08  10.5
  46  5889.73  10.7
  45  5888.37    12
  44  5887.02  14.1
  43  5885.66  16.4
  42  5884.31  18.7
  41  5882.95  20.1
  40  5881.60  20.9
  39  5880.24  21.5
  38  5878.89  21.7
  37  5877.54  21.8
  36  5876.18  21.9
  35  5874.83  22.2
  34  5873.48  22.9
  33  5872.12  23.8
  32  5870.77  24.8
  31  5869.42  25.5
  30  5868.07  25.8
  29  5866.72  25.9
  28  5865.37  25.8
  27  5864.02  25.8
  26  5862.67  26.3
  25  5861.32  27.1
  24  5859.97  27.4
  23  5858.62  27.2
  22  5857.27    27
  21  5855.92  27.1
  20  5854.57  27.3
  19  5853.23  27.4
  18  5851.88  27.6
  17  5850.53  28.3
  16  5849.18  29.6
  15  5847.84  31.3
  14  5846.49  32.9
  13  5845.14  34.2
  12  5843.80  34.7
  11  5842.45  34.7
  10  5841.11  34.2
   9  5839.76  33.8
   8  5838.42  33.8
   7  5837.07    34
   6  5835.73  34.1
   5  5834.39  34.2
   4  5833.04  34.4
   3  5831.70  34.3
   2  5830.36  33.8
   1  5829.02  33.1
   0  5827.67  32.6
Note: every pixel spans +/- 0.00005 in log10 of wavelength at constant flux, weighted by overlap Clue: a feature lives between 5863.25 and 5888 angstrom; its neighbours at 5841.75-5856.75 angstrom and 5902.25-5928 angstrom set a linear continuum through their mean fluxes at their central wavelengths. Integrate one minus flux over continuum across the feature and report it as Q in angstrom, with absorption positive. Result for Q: 4.5 angstrom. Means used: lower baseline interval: 30.4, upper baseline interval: 21.6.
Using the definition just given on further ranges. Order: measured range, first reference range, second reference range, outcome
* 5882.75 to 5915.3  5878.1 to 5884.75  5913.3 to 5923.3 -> 7.5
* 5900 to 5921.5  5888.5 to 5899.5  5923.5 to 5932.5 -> -4.9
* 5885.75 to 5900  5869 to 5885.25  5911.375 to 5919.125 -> 6.5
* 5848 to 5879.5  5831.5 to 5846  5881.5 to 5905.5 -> -0.7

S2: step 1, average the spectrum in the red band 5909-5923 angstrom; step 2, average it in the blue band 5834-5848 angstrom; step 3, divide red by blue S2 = 0.65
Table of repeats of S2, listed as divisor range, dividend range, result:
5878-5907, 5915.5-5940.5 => 1.50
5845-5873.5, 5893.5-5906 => 0.56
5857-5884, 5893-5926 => 0.79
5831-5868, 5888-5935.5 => 0.64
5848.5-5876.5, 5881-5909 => 0.60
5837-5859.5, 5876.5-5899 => 0.50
